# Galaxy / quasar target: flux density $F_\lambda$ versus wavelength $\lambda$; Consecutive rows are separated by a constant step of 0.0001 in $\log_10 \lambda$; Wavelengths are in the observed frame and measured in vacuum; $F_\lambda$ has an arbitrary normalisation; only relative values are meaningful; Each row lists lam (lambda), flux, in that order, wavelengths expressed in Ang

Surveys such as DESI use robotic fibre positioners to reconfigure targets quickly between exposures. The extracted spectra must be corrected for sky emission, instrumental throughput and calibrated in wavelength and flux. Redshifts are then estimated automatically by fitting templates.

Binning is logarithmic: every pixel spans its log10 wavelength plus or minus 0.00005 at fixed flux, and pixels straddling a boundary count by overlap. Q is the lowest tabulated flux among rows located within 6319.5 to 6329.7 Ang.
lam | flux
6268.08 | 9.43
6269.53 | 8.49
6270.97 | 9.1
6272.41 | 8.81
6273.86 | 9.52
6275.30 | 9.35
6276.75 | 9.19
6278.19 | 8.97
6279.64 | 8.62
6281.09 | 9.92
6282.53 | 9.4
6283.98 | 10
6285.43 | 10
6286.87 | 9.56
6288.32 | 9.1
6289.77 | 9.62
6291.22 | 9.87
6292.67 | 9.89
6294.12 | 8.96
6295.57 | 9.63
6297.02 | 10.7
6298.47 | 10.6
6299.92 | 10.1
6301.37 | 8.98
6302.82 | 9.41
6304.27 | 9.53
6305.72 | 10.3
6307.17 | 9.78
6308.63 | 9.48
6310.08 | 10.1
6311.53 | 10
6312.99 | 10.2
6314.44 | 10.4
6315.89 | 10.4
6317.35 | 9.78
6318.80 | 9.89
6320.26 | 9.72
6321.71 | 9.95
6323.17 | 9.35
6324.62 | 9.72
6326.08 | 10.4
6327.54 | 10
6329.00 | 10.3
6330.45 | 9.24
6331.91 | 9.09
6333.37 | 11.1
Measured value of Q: 9.35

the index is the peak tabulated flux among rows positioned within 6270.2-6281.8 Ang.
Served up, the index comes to 9.92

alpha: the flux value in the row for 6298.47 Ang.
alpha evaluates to 10.6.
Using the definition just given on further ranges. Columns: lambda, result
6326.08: 10.4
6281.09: 9.92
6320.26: 9.72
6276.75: 9.19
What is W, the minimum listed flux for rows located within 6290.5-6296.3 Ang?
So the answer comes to 8.96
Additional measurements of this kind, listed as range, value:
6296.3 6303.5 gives 8.98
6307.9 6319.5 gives 9.48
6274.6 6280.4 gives 8.62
